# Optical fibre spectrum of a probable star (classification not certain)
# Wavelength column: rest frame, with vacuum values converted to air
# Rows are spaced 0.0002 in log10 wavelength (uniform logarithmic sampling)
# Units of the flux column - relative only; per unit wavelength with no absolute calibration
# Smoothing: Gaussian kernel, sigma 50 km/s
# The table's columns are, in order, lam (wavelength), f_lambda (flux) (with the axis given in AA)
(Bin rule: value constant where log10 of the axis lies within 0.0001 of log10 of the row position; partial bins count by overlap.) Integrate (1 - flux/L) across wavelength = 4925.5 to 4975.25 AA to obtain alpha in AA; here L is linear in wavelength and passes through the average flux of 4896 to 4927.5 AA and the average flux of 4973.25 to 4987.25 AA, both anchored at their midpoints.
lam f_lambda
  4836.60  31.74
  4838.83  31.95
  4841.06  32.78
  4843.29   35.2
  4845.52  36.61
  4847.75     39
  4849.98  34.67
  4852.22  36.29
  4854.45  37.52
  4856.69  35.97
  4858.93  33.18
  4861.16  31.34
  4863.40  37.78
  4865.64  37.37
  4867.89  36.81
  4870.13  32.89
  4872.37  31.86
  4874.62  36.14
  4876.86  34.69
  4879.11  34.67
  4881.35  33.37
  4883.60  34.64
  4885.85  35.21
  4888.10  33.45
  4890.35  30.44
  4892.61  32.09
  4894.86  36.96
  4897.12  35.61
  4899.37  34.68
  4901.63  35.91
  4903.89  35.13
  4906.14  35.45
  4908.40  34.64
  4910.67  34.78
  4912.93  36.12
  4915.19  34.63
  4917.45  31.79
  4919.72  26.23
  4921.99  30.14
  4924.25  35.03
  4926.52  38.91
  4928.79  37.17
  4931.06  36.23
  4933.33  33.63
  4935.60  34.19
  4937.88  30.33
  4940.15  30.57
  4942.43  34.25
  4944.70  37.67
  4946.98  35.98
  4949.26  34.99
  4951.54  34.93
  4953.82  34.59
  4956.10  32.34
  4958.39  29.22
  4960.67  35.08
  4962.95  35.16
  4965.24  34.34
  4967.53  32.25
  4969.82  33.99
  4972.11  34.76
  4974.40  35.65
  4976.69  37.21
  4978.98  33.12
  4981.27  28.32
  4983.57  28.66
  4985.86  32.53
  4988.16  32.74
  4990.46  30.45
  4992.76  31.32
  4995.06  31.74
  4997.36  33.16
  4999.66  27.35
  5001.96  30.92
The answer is -1.6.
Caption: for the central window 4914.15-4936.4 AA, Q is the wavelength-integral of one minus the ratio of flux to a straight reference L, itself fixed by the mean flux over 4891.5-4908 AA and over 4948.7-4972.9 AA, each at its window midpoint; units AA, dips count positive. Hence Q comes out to 0.48 AA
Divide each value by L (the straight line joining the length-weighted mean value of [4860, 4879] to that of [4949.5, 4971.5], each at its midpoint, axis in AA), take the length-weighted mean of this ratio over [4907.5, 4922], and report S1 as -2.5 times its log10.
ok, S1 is 0.05 mag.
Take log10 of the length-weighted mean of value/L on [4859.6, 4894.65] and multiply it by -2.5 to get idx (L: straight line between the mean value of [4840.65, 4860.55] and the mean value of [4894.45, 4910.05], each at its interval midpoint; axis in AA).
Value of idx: 0.04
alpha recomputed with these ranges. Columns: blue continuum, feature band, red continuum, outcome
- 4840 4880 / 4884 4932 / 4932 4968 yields 0.2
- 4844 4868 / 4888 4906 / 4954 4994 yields 0.3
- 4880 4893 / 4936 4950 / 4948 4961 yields -0.2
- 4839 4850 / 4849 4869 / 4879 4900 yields -0.4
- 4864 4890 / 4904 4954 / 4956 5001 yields -1.1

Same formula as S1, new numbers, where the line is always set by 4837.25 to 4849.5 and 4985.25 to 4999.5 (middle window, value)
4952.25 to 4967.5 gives -0.03 mag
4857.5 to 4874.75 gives 0.00 mag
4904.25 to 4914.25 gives -0.06 mag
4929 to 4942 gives -0.01 mag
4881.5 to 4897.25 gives 0.00 mag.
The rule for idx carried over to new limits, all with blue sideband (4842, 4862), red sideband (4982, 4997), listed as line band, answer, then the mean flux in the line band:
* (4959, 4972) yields -0.07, 34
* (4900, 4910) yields -0.04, 35.2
